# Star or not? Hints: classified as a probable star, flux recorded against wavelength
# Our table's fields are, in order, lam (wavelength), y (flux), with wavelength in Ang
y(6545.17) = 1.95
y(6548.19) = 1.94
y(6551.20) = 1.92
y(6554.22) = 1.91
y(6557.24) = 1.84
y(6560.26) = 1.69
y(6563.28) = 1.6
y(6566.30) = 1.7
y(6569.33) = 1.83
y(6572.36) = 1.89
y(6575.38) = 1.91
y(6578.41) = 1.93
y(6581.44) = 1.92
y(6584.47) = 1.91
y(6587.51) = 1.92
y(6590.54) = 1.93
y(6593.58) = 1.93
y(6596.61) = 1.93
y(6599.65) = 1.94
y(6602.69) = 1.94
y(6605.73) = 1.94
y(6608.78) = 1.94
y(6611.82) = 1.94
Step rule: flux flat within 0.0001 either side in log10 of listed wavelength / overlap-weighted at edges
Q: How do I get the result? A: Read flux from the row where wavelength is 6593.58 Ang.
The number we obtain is 1.93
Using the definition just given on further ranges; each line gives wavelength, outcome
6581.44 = 1.92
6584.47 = 1.91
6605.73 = 1.94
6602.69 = 1.94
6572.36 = 1.89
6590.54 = 1.93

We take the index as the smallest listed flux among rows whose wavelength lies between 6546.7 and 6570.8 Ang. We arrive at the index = 1.6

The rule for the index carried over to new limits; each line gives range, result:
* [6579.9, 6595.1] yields 1.91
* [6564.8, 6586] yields 1.7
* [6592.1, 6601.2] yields 1.93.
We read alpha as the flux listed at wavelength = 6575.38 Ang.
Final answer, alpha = 1.91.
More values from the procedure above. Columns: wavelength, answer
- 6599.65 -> 1.94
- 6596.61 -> 1.93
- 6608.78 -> 1.94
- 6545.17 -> 1.95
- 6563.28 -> 1.6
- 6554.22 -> 1.91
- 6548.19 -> 1.94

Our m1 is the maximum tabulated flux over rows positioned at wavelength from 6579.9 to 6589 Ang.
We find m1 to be 1.92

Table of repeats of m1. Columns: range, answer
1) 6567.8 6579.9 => 1.93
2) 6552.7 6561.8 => 1.91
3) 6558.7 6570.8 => 1.83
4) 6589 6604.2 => 1.94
